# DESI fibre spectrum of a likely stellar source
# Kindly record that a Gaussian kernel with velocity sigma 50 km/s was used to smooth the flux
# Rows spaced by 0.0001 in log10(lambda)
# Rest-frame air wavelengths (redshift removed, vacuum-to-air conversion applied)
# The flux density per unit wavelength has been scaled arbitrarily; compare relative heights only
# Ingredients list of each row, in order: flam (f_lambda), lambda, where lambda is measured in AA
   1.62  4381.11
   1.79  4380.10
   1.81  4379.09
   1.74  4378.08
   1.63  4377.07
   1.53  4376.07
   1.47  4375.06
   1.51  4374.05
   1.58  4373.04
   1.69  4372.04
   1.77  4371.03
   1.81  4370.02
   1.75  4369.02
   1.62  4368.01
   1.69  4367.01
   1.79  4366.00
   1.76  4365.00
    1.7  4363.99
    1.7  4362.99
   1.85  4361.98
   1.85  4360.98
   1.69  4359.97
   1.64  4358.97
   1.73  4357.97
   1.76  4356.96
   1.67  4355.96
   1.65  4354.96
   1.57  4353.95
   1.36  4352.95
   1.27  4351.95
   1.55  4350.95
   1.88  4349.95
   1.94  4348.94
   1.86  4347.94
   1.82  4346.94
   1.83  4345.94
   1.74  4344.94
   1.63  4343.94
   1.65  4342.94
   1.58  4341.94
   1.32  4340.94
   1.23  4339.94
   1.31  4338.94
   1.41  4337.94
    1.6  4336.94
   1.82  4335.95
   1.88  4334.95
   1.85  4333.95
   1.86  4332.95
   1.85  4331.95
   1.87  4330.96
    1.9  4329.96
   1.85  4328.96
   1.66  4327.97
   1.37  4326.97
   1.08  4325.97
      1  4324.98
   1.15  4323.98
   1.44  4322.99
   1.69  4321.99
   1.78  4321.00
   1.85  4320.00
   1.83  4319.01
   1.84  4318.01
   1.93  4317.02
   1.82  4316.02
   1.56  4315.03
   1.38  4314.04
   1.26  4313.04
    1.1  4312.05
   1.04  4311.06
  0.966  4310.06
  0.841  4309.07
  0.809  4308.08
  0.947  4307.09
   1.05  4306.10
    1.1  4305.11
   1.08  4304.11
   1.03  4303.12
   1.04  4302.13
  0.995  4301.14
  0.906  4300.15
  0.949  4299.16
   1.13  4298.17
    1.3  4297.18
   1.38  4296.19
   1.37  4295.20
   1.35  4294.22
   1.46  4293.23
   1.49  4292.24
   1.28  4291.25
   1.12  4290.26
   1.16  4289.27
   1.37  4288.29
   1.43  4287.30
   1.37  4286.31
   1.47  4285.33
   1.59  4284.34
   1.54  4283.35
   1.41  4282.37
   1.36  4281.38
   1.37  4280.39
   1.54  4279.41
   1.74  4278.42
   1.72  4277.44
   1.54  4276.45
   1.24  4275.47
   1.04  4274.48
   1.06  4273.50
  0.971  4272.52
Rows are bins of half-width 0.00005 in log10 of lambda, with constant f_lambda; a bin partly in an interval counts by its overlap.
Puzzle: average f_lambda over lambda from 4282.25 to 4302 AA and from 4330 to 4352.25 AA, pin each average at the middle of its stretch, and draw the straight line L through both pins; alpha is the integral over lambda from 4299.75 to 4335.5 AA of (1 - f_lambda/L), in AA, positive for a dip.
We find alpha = 2.4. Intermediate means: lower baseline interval 1.3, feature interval 1.41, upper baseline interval 1.68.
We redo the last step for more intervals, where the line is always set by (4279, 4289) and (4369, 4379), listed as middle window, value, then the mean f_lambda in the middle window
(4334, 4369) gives -1.4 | 1.66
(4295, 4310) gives 4.3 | 1.05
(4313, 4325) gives -0.7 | 1.61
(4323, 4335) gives -0.4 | 1.59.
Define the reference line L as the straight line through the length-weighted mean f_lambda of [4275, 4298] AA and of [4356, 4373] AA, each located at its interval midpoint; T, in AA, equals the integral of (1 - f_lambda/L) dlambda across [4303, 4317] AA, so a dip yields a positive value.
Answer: 3.2 AA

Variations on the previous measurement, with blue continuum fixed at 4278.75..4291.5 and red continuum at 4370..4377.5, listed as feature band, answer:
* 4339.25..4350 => -0.9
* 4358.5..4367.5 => -0.9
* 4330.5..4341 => -0.9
